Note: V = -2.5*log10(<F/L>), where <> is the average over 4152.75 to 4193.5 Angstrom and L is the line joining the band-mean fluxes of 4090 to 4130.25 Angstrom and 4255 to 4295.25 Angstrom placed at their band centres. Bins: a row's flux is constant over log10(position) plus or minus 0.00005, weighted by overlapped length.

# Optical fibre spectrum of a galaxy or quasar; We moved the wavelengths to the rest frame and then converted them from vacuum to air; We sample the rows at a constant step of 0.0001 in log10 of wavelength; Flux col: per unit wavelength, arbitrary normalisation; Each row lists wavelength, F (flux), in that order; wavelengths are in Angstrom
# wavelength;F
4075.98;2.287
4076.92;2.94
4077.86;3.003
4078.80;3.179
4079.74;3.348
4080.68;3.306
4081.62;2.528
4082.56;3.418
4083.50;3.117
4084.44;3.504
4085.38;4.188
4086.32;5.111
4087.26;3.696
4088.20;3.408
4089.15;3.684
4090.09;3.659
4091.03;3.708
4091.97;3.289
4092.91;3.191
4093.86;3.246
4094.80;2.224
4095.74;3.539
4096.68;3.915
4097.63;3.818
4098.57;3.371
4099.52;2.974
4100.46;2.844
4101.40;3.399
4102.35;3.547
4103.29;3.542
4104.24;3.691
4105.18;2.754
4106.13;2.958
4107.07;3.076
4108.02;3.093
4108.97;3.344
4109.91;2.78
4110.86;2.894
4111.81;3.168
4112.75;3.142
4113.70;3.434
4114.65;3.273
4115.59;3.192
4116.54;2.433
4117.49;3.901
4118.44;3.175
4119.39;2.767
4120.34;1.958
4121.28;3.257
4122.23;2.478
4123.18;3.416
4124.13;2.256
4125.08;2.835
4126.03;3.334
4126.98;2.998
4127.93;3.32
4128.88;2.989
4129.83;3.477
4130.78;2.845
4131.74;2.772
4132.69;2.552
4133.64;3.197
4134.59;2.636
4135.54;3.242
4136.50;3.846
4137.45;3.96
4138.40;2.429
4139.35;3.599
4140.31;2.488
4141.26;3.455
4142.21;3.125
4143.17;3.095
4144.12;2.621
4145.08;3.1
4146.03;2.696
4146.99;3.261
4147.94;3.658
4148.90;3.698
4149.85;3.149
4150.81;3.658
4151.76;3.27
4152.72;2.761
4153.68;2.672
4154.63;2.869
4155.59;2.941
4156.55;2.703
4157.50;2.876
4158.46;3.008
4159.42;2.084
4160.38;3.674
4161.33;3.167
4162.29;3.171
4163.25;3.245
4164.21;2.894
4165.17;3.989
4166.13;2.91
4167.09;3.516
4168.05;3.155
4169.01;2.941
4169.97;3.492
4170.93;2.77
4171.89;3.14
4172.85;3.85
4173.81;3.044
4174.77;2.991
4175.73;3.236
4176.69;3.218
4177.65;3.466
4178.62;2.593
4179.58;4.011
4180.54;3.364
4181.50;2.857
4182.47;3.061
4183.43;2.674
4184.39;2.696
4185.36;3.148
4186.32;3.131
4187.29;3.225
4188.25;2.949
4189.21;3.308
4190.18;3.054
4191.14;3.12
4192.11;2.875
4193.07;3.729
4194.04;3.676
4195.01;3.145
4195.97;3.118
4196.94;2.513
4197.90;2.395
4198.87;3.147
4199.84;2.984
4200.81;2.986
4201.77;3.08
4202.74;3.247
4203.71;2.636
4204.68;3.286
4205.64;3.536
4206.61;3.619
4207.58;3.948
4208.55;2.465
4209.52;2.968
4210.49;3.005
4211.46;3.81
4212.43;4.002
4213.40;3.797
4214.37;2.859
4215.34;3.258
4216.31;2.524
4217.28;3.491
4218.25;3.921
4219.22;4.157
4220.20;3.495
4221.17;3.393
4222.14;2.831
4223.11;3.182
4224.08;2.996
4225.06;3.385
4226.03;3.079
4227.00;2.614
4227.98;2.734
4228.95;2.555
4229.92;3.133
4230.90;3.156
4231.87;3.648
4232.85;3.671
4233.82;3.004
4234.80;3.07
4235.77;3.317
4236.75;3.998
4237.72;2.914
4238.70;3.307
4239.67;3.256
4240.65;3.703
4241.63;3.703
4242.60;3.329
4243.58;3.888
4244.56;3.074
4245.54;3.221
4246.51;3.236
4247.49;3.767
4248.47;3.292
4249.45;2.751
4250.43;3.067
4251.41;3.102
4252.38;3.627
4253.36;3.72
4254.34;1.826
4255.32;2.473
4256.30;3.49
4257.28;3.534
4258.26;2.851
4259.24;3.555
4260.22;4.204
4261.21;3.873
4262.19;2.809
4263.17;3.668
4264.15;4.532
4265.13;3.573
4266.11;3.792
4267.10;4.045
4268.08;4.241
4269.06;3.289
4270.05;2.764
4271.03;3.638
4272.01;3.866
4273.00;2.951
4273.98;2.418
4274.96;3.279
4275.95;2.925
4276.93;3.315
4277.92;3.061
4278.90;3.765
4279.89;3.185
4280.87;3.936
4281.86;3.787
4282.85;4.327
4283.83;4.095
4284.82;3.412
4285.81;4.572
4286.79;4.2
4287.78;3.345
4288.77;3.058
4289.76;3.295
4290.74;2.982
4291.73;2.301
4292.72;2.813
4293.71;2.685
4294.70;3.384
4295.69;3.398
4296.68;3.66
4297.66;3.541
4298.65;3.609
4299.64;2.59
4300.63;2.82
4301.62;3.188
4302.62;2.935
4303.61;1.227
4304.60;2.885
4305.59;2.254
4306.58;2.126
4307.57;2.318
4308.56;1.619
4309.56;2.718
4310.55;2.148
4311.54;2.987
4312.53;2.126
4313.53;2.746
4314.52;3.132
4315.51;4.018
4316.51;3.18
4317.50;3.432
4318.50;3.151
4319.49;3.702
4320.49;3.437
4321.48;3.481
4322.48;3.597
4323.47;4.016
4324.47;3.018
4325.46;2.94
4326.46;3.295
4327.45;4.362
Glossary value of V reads 0.05 mag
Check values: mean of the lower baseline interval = 3.15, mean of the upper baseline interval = 3.45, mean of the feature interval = 3.11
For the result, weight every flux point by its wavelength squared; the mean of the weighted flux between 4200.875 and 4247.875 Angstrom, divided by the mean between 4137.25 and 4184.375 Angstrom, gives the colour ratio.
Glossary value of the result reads 1.1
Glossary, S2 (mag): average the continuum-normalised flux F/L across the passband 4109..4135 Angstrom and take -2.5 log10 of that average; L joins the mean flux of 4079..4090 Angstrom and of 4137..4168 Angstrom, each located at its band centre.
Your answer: 0.11 mag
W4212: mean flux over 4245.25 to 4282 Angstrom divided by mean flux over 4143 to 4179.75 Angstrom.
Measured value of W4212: 1.1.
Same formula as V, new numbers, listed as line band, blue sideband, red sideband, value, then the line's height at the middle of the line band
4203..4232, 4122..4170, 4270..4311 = -0.05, 3.1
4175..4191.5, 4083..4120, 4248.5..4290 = 0.09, 3.39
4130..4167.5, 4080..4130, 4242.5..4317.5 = 0.05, 3.23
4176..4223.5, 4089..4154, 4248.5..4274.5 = 0.02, 3.27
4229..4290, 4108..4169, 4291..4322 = -0.17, 2.94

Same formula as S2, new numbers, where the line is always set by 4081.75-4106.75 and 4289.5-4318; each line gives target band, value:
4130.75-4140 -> 0.072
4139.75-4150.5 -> 0.053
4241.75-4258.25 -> -0.080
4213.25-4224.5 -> -0.081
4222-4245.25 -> -0.071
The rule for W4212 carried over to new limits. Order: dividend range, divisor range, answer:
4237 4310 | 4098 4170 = 1.05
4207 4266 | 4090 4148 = 1.06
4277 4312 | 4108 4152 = 1.00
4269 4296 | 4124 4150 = 1.08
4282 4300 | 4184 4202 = 1.11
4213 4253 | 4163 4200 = 1.04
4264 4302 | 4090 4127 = 1.09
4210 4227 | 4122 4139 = 1.10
